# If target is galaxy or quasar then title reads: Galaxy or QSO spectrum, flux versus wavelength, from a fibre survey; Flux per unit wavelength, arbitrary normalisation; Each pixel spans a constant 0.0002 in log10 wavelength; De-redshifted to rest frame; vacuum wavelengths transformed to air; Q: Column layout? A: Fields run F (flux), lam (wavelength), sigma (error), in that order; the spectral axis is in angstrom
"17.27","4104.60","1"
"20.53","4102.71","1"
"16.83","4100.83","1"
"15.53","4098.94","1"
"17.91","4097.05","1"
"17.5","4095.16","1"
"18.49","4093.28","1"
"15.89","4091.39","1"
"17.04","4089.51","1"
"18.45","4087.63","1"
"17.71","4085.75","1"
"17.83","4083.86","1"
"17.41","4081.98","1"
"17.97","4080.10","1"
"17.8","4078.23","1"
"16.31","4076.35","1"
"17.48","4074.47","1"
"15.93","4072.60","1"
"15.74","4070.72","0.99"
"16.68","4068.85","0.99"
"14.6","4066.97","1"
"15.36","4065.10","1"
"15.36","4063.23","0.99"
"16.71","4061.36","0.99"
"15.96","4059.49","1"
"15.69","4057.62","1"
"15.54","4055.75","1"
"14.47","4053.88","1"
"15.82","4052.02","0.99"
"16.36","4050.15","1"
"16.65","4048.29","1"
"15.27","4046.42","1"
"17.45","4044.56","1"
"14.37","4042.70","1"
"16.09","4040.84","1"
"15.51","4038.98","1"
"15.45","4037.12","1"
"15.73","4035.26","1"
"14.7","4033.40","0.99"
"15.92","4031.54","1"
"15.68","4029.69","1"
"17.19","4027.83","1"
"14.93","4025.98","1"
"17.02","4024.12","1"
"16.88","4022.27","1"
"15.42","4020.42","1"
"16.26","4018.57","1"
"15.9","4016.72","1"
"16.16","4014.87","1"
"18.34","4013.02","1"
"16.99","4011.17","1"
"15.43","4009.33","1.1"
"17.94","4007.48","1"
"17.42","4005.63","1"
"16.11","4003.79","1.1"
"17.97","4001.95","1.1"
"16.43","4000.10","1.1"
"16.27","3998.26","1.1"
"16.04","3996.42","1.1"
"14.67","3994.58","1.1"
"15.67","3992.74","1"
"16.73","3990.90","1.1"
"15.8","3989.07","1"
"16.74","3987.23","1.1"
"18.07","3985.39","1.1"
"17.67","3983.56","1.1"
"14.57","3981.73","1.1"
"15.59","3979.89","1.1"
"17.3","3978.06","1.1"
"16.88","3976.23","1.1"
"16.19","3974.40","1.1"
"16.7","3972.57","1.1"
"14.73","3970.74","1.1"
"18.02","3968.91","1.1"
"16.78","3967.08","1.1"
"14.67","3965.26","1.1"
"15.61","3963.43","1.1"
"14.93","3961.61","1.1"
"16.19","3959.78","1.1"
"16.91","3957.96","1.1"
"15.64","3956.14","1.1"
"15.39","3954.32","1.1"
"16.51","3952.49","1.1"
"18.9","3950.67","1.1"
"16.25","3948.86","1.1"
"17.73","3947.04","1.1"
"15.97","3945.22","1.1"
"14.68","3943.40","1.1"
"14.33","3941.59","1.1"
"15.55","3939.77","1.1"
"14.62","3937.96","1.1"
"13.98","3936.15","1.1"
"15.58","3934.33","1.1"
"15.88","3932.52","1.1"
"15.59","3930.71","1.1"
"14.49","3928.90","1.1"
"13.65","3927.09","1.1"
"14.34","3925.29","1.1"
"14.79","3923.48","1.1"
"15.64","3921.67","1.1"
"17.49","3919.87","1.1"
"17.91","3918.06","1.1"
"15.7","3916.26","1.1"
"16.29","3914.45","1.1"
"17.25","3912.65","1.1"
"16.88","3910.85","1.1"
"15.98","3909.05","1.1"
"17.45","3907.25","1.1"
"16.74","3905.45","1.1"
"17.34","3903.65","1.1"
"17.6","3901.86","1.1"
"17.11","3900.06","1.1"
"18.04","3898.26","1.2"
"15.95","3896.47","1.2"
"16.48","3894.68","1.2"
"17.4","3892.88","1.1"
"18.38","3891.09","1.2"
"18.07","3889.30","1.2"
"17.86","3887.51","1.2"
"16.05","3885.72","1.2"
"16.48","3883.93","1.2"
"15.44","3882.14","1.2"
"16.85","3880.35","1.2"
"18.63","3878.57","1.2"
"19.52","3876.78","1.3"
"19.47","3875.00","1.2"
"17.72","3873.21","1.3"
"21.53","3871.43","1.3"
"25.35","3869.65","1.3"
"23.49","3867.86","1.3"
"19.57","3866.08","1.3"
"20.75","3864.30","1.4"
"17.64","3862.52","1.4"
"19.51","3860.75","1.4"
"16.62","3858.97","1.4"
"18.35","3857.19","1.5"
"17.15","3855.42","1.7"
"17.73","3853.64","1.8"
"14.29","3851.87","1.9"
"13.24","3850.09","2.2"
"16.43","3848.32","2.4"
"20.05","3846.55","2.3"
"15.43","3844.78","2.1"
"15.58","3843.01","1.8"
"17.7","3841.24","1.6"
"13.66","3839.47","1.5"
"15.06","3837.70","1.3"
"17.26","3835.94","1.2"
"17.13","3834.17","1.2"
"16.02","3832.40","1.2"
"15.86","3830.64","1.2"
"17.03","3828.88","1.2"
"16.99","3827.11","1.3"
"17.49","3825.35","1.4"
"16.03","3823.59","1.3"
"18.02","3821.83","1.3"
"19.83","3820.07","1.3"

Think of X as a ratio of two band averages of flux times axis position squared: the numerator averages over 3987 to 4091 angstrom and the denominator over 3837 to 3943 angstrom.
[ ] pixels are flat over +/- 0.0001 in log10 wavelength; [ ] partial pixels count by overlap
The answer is 1.0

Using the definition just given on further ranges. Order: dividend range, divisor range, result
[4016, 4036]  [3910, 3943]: 1.08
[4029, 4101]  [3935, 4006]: 1.06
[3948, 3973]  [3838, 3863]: 1.03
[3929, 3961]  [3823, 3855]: 1.03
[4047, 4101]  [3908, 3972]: 1.12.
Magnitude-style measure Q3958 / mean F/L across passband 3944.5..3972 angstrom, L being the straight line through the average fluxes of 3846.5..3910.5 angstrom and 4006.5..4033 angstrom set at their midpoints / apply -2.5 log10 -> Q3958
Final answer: 0.05 mag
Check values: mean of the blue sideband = 17.9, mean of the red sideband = 16.4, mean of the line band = 16.3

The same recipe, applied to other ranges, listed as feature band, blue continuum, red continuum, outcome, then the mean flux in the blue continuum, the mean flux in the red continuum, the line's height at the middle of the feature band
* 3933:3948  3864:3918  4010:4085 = 0.14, 18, 16.2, 17.4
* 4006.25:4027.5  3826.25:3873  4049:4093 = 0.02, 17.7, 16.5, 16.8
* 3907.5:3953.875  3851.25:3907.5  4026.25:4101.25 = 0.12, 18.2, 16.3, 17.7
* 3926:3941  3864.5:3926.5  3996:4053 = 0.16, 17.7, 16.2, 17.3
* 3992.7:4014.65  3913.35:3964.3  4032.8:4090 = -0.04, 15.7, 16.2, 16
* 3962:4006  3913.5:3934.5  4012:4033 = -0.02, 15.6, 16.3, 16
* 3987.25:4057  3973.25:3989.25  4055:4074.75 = 0.01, 16.6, 15.9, 16.2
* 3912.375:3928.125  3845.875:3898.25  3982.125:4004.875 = 0.11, 18.1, 16.5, 17.5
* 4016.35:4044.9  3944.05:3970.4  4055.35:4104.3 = 0.05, 16.3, 16.9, 16.7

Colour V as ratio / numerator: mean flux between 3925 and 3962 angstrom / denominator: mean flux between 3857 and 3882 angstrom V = 0.80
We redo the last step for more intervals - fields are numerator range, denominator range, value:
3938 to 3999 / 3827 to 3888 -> 0.92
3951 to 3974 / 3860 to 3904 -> 0.87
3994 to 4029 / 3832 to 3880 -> 0.92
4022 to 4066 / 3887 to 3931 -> 0.95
